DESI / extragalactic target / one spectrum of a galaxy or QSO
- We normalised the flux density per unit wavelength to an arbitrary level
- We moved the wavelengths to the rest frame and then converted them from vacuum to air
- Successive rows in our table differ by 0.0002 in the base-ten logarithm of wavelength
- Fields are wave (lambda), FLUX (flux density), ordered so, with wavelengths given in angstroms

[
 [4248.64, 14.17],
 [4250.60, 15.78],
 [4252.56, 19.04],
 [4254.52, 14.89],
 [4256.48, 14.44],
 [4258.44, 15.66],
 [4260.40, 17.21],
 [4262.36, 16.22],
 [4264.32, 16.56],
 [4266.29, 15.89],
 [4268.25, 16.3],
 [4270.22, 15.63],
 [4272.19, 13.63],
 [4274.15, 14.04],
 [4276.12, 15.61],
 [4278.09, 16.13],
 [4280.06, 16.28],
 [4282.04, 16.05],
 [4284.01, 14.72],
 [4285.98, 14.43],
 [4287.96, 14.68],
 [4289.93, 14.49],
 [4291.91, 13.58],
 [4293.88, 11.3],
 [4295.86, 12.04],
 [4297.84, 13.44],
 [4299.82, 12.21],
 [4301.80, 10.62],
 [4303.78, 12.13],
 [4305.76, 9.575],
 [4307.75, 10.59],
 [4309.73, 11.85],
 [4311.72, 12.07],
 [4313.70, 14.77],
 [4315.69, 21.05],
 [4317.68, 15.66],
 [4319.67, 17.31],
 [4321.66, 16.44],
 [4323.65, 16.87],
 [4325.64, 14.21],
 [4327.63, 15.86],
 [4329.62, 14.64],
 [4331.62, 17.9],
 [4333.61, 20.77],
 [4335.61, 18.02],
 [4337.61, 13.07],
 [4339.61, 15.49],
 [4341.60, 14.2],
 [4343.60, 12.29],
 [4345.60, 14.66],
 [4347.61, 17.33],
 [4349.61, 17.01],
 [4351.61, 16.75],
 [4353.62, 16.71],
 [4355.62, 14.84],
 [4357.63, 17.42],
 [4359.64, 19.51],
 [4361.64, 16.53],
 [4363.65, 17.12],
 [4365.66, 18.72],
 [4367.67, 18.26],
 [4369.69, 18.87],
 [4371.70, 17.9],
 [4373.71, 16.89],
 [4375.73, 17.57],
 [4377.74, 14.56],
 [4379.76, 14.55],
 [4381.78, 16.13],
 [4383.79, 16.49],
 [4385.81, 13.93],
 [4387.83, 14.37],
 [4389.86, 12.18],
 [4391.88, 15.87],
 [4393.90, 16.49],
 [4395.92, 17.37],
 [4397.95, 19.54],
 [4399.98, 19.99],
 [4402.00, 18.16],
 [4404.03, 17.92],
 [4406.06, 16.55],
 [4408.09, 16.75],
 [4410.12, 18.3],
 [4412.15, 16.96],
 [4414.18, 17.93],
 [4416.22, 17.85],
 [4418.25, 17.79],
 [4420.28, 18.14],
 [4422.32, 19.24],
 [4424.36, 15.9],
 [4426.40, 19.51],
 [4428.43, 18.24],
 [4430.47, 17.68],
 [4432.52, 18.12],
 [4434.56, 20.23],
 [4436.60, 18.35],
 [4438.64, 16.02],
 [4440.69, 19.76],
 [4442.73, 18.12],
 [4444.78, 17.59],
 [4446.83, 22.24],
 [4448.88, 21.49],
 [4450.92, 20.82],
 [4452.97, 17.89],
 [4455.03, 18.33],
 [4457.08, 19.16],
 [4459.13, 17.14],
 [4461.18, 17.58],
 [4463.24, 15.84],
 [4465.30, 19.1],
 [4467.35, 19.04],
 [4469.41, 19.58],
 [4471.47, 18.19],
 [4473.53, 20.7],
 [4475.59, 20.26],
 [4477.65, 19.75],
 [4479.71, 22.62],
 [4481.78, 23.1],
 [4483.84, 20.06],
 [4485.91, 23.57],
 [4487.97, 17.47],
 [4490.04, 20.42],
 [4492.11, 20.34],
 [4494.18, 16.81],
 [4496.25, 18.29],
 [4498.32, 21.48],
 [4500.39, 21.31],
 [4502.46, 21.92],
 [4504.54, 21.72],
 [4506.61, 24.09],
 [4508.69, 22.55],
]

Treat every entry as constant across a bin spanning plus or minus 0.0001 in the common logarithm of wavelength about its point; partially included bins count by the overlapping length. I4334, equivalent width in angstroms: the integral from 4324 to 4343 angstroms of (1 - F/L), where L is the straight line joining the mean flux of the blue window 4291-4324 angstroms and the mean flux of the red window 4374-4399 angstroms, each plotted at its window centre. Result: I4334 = -2.2 angstroms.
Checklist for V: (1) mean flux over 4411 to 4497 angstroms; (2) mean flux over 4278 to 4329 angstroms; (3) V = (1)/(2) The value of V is 1.34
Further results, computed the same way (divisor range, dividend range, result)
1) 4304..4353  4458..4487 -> 1.29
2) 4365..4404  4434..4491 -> 1.16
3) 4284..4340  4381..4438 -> 1.20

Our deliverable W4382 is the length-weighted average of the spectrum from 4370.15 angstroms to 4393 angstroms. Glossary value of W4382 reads 15.6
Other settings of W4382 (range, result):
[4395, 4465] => 18.3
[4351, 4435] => 17.2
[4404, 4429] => 17.8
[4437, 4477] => 18.9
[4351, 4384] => 17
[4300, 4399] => 15.8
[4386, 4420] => 17.1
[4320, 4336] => 16.8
